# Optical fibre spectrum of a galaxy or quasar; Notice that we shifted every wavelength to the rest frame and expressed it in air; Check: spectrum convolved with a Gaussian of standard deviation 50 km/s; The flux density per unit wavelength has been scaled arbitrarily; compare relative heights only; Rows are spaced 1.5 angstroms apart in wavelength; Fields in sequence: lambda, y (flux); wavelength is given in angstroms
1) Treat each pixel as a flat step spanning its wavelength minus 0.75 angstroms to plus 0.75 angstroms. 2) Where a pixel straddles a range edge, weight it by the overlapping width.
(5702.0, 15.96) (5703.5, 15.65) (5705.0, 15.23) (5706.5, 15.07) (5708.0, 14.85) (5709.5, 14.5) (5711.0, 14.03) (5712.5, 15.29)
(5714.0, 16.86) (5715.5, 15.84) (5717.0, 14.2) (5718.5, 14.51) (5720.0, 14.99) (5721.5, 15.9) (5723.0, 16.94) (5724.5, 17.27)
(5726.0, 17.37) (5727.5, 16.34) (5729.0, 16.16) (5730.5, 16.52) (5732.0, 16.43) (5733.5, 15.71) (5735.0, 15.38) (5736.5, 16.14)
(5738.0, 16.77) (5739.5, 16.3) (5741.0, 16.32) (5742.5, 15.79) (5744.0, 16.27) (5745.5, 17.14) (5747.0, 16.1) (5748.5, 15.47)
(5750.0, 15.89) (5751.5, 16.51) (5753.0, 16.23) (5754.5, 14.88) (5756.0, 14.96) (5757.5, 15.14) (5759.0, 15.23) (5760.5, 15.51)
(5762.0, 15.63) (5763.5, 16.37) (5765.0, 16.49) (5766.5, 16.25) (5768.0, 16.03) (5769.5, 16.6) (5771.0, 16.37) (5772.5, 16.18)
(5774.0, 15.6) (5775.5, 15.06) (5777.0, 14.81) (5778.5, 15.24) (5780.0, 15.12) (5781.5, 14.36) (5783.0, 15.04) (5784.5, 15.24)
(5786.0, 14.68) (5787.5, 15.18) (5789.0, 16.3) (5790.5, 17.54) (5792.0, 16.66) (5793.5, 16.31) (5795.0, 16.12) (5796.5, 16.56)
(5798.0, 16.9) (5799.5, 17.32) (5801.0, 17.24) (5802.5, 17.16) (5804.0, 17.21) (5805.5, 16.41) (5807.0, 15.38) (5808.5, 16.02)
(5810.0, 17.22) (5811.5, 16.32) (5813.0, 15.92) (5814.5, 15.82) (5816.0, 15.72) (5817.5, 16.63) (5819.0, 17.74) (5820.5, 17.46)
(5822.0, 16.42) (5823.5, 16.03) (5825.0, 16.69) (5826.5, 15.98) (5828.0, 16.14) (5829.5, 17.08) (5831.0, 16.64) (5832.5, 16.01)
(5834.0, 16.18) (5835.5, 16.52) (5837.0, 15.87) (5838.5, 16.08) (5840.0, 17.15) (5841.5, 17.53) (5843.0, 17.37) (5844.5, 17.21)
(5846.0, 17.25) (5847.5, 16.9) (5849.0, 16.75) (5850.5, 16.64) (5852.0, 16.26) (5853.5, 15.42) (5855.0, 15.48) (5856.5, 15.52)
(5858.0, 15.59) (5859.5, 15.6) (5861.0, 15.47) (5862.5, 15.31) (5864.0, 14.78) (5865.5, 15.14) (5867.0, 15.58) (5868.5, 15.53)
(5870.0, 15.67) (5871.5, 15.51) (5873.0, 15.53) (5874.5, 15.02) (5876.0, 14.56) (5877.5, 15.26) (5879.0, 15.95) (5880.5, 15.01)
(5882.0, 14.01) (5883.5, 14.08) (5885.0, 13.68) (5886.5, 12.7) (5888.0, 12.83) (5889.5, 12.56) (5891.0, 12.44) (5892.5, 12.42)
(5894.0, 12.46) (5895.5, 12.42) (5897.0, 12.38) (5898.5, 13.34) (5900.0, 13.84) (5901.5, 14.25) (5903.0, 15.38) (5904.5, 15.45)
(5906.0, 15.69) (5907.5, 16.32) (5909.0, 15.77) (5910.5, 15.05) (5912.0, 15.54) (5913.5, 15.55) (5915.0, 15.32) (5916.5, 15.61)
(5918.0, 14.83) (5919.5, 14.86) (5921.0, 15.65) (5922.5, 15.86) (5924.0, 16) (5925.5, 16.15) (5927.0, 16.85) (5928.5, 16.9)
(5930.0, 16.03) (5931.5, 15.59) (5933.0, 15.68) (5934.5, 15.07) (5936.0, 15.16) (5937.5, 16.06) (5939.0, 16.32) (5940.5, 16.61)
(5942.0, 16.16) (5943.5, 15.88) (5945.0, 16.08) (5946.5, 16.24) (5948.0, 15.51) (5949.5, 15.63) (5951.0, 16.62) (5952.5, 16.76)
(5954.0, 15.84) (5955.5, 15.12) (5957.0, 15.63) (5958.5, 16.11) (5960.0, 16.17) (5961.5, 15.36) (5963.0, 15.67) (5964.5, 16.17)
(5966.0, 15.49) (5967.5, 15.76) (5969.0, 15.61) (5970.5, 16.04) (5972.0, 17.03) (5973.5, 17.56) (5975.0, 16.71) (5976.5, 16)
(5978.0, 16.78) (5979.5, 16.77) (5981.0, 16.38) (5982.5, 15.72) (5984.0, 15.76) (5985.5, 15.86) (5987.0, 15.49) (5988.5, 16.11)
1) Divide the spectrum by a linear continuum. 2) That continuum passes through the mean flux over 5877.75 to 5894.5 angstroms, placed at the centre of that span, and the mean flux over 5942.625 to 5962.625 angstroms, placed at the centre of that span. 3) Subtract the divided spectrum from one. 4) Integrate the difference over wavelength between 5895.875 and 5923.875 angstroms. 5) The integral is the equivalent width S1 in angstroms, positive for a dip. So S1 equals -1.23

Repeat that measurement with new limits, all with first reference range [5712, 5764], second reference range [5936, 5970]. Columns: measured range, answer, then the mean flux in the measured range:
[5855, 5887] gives 1.8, 15.1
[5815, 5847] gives -1.4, 16.6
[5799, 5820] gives -0.8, 16.6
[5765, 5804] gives -0.2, 16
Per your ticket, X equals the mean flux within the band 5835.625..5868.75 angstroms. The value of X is 16.1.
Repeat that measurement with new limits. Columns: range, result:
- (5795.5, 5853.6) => 16.6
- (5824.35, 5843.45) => 16.5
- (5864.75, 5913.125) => 14.4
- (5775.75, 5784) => 14.9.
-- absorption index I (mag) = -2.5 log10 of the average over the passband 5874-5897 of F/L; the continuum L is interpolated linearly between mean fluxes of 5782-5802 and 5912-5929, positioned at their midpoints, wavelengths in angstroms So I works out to 0.17 mag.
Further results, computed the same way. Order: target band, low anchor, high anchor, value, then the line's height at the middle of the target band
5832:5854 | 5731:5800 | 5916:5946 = -0.049 mag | 15.9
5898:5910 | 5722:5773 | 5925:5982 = 0.074 mag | 16.1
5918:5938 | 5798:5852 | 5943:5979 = 0.028 mag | 16.2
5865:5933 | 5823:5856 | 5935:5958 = 0.097 mag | 16.2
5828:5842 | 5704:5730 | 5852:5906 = -0.119 mag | 14.8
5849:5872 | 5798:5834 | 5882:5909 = -0.045 mag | 15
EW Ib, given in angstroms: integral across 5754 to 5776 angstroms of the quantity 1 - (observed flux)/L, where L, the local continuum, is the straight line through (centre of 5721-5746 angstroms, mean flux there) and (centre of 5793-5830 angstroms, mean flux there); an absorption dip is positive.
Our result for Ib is 0.9 angstroms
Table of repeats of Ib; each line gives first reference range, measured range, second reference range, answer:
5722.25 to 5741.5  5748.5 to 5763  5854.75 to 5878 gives 0.6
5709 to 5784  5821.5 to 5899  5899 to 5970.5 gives 2.2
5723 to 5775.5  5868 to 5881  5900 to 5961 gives 0.4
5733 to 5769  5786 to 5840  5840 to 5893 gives -3.1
